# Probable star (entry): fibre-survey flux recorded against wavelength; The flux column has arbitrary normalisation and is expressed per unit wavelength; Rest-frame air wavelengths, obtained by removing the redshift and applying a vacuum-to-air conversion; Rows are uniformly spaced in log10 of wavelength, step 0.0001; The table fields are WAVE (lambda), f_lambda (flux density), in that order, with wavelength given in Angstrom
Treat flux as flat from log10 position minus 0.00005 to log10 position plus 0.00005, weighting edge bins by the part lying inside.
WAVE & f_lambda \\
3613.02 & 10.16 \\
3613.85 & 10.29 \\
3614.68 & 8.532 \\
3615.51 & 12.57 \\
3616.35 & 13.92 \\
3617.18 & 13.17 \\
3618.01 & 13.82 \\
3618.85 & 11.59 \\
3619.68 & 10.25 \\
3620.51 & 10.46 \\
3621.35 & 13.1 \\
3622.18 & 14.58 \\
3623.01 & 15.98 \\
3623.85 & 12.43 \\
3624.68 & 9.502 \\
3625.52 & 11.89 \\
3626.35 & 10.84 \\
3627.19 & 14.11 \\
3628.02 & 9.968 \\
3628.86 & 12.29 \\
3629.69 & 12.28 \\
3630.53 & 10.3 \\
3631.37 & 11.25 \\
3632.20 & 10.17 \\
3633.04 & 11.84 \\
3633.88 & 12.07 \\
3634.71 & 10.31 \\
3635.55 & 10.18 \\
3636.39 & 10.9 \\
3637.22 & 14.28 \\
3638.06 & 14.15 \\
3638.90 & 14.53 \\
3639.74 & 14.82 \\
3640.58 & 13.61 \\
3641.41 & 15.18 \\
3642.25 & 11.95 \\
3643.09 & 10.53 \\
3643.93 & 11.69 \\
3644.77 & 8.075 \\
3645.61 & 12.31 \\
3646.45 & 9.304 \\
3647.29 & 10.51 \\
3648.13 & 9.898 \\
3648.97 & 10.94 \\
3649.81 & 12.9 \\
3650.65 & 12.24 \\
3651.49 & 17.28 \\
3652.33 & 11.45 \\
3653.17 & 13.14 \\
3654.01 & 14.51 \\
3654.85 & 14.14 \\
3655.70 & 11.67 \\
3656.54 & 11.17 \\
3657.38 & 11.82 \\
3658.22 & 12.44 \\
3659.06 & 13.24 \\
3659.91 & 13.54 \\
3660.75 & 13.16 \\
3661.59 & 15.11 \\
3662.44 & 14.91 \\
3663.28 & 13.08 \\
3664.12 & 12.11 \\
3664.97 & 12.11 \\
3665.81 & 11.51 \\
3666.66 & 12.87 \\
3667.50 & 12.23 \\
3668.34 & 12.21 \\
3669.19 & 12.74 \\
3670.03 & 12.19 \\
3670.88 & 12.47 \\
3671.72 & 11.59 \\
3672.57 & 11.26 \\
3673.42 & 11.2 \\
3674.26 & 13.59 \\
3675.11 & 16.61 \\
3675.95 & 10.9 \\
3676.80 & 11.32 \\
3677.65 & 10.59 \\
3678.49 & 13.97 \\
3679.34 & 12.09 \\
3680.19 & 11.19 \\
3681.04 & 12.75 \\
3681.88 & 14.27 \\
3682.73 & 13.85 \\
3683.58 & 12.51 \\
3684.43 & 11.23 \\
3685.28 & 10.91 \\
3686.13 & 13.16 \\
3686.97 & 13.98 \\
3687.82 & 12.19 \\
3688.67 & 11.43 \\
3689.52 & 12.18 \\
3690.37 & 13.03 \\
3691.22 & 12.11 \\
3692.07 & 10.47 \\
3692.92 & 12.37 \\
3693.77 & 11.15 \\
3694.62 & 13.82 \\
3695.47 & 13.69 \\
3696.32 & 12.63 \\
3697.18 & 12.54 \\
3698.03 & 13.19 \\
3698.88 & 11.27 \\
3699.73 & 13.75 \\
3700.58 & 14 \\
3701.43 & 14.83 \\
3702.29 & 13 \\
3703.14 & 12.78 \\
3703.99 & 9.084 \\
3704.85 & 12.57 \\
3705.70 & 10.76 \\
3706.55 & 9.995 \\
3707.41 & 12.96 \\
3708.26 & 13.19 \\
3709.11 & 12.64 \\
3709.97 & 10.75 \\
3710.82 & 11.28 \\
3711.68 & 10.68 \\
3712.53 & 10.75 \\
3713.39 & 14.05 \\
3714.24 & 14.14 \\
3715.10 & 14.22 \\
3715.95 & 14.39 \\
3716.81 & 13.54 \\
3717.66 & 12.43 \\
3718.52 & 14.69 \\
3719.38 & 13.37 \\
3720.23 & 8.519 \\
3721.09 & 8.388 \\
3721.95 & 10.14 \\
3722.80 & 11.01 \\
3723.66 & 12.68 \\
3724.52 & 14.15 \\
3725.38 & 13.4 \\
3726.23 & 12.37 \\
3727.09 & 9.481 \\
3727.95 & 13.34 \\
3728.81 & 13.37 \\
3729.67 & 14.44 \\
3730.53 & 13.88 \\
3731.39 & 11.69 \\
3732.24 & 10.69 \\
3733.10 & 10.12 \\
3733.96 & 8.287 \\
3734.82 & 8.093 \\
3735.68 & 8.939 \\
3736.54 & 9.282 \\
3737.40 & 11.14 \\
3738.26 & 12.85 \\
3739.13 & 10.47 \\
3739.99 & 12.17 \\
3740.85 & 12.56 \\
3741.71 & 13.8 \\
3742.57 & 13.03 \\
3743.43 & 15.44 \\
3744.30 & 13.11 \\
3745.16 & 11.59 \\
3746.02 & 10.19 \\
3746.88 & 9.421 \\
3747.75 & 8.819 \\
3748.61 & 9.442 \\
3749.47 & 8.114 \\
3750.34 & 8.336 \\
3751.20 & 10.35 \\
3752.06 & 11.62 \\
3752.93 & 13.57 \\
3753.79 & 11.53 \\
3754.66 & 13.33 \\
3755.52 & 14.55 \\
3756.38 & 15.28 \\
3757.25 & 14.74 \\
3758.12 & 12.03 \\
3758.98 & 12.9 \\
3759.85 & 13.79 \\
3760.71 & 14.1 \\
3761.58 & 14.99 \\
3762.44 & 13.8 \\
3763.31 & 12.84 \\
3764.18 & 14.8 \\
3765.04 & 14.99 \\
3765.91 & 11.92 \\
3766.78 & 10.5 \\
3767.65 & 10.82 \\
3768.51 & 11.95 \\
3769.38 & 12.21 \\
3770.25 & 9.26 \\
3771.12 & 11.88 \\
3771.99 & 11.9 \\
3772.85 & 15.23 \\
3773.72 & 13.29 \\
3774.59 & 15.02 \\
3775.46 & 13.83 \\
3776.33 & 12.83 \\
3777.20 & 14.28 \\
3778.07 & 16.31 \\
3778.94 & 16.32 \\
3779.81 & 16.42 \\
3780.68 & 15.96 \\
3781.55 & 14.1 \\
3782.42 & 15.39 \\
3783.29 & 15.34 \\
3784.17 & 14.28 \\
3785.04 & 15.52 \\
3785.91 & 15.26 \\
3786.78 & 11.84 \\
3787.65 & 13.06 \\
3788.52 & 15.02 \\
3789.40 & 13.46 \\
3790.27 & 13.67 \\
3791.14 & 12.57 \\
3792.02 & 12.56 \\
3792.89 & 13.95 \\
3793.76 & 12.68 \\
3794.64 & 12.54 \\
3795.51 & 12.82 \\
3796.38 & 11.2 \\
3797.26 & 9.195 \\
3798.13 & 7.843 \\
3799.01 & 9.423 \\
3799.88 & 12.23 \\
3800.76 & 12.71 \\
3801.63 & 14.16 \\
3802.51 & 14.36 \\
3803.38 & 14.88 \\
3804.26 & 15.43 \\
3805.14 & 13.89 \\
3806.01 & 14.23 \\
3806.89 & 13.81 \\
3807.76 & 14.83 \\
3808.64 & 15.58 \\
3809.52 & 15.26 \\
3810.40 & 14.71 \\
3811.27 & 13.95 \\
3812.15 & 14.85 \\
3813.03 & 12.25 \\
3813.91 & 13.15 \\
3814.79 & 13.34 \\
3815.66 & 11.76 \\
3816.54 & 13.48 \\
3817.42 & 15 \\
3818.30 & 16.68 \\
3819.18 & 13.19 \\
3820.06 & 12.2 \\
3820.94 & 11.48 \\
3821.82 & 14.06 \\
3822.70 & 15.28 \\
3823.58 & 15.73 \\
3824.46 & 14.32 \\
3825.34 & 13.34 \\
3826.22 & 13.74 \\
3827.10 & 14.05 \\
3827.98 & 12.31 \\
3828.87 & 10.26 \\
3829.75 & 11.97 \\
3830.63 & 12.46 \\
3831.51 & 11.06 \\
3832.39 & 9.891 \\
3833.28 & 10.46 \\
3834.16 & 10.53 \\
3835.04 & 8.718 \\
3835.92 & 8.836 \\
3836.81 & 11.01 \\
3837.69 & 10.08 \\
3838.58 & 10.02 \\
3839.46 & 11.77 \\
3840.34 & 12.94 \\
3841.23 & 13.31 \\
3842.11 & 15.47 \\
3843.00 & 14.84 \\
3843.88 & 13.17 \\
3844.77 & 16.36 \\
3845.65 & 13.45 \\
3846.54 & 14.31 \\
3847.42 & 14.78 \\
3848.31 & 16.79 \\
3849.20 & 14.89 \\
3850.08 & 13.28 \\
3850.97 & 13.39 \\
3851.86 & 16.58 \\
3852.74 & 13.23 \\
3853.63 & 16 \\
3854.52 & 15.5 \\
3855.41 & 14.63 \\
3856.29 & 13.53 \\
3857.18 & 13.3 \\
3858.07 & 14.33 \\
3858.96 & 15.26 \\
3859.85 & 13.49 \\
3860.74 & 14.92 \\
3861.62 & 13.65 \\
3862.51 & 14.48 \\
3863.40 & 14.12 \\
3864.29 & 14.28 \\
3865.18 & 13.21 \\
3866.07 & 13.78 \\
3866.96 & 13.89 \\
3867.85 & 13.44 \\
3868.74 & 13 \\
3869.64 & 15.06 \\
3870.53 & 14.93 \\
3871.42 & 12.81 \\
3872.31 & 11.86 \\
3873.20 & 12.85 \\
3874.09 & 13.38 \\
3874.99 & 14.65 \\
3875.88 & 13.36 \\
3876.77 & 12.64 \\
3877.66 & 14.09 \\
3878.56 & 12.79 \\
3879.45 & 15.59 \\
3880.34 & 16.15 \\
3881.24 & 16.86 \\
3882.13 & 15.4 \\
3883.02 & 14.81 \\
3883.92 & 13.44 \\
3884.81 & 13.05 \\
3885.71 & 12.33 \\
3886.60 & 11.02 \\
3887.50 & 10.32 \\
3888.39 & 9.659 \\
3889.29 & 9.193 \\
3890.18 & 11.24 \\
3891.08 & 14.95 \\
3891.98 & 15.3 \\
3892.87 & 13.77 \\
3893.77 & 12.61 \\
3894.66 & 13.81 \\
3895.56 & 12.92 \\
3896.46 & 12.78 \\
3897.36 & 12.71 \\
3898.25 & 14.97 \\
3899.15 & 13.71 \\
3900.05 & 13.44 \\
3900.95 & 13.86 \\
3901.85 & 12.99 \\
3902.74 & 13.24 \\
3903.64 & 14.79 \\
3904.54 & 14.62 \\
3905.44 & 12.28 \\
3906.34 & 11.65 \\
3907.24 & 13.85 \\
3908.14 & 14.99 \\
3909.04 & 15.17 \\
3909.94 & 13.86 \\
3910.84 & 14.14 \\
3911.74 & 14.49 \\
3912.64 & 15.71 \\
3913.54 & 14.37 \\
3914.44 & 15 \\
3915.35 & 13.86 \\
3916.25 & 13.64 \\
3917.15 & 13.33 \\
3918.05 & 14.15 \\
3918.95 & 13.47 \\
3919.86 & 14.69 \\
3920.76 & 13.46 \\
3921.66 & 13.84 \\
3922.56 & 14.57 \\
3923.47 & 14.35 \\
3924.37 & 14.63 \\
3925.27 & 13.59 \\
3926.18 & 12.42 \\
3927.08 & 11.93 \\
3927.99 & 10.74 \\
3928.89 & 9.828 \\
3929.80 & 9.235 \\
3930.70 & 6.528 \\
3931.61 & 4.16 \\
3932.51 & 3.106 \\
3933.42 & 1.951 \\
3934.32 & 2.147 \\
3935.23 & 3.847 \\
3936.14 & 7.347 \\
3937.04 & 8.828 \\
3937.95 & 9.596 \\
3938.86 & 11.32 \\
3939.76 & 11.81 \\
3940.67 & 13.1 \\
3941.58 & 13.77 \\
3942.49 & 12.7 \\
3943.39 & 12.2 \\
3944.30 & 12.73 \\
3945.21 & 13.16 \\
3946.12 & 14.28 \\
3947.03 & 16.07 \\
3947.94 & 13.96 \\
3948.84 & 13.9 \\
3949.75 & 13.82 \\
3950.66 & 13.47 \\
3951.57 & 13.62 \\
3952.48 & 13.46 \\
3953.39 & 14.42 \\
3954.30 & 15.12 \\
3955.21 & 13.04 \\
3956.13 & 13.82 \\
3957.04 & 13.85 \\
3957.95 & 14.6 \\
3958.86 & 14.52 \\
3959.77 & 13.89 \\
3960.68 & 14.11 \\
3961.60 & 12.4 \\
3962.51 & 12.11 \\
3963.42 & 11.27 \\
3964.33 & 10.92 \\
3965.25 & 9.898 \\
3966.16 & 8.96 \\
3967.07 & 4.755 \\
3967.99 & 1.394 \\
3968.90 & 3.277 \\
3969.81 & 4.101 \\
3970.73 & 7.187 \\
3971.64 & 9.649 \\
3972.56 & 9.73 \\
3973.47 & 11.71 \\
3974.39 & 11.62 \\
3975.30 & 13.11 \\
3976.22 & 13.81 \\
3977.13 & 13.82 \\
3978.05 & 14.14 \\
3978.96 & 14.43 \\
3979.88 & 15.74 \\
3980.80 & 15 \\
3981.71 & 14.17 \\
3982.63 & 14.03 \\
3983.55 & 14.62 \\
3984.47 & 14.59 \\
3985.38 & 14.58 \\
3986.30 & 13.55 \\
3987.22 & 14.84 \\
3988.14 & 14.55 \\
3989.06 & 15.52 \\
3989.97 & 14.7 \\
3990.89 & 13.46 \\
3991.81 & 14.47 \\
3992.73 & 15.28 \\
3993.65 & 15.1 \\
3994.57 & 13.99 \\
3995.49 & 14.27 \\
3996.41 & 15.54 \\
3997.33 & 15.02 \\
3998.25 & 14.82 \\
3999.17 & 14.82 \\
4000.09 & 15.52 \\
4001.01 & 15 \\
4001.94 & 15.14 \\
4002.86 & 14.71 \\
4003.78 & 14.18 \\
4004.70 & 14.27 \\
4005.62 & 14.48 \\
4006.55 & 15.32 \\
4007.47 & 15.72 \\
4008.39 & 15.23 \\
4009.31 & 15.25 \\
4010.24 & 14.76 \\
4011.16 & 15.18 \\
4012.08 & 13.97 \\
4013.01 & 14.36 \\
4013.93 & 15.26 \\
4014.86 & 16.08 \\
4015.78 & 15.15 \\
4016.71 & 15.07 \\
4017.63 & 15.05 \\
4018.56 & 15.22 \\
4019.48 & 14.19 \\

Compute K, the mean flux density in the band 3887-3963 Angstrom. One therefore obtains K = 12.5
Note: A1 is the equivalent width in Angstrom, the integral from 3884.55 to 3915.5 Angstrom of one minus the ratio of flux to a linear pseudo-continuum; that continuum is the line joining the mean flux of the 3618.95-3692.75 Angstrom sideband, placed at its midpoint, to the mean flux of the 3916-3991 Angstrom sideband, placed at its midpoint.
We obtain -3.6 Angstrom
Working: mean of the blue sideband 12.3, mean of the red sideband 11.8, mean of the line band 13.3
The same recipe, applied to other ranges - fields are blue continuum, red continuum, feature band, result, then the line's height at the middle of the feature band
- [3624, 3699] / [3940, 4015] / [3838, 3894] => -3.48 Angstrom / 13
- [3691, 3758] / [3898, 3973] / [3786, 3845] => -4.95 Angstrom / 11.9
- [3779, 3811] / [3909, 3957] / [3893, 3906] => -1.04 Angstrom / 12.5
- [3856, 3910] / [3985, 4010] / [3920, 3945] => 6.87 Angstrom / 14.1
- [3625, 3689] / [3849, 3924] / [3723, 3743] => 1.67 Angstrom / 12.8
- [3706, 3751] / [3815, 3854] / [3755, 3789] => -4.35 Angstrom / 12.2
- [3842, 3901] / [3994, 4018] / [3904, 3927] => 0.35 Angstrom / 14.2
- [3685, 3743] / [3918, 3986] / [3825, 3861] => -3.96 Angstrom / 11.8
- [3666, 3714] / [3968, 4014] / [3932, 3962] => 3.66 Angstrom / 13.4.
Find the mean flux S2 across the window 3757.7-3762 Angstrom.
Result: 13.6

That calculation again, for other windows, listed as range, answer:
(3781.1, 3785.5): 14.9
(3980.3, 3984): 14.5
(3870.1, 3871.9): 13.8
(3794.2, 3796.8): 12.2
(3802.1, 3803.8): 14.7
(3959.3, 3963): 13.1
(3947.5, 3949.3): 14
